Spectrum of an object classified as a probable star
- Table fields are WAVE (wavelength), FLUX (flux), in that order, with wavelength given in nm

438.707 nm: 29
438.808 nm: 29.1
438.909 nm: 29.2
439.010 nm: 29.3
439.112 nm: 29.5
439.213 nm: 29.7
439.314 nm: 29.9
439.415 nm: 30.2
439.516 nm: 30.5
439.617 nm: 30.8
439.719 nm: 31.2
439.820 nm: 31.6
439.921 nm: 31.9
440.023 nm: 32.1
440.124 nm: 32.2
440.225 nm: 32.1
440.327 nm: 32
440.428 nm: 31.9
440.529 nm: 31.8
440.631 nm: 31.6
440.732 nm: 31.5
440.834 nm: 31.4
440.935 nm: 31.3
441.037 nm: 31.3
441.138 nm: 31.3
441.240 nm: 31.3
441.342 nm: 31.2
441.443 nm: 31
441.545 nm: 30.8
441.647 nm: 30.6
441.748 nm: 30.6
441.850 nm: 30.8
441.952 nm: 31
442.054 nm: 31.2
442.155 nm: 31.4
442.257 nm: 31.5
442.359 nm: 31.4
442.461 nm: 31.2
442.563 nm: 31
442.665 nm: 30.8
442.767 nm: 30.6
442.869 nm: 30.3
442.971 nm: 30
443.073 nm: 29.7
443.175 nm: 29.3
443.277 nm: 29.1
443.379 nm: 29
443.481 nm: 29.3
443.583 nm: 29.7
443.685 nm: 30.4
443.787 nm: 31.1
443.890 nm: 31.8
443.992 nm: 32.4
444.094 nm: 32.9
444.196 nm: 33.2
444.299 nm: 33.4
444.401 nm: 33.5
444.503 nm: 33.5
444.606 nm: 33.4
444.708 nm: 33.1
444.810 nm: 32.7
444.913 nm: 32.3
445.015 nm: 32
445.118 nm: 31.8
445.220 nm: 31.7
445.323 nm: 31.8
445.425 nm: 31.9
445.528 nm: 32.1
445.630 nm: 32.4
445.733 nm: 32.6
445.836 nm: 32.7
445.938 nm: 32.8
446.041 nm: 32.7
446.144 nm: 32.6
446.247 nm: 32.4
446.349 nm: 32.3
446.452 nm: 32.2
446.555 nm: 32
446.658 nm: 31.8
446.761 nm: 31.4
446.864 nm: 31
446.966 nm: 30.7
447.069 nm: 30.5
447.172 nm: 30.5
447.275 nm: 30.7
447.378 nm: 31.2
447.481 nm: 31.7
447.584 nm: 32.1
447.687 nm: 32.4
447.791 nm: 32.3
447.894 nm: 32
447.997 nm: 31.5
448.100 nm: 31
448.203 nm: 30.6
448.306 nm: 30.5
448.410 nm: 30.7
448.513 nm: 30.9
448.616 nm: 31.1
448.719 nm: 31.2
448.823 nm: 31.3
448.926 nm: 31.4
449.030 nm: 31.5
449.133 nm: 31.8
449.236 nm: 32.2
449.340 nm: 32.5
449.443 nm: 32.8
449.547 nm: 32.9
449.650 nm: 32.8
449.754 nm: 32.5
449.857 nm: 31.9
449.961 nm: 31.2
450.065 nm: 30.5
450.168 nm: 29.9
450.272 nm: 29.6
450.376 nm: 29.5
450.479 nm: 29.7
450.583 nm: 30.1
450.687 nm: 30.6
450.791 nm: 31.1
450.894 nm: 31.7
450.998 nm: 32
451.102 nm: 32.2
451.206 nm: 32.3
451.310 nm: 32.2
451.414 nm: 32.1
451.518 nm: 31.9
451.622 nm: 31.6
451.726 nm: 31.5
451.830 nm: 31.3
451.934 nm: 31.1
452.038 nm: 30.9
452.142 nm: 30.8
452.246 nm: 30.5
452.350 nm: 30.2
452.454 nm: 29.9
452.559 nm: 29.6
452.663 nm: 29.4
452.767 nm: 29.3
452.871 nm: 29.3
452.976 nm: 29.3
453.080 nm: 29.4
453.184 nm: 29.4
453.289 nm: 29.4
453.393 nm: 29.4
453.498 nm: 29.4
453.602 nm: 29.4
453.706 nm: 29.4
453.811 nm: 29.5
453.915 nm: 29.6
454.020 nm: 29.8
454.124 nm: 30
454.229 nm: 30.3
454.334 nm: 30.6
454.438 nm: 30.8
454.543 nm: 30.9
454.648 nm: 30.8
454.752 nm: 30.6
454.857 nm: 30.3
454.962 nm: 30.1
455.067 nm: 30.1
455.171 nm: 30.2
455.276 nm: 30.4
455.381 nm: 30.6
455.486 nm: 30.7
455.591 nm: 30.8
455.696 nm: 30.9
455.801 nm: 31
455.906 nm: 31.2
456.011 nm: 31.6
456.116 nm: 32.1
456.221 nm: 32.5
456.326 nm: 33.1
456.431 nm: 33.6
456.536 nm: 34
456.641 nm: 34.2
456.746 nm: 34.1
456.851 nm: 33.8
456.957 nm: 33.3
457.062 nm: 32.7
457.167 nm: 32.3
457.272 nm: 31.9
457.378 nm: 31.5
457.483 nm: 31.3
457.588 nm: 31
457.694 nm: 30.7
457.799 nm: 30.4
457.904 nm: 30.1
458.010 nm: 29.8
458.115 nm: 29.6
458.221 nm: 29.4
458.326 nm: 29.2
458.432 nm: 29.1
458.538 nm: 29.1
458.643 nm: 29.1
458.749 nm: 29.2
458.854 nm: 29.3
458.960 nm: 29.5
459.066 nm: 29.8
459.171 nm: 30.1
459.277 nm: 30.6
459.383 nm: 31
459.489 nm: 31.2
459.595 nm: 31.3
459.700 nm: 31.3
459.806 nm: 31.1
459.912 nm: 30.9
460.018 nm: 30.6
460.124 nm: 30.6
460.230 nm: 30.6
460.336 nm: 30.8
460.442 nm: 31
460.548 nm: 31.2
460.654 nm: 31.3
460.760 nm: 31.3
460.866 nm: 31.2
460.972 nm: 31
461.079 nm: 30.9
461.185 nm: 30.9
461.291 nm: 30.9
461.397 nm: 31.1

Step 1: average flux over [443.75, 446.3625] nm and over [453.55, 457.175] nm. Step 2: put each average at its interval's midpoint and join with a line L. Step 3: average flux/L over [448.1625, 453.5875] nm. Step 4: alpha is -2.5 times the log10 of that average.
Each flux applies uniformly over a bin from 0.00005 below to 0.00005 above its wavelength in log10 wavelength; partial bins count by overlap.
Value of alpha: 0.03 mag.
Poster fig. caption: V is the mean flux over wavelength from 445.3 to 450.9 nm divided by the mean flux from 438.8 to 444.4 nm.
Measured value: 1.0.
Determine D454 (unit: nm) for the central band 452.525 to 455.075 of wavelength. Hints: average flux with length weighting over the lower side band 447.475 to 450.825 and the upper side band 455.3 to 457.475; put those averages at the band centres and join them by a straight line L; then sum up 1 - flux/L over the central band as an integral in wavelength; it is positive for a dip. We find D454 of 0.166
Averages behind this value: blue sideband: 31.3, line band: 29.8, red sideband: 32.2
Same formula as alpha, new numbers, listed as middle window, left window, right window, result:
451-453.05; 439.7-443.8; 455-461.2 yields 0.01 mag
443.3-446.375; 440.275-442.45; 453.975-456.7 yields -0.03 mag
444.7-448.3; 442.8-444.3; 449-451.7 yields -0.03 mag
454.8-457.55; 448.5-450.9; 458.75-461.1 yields -0.03 mag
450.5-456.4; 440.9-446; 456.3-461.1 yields 0.02 mag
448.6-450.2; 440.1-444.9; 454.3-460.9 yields -0.02 mag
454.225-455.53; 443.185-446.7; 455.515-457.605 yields 0.06 mag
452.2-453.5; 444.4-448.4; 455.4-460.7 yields 0.07 mag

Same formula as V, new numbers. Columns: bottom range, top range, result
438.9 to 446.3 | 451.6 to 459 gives 0.98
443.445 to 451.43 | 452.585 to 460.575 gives 0.97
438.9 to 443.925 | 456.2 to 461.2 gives 1.01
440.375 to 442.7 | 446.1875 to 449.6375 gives 1.01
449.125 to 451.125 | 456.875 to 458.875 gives 0.97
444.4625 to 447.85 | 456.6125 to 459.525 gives 0.96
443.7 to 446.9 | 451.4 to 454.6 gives 0.93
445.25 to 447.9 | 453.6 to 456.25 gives 0.96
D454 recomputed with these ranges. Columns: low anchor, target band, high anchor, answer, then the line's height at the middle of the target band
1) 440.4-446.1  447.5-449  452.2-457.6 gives -0.01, 31.2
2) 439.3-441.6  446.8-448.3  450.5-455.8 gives -0.02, 30.9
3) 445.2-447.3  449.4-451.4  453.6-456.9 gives 0.01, 31.6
